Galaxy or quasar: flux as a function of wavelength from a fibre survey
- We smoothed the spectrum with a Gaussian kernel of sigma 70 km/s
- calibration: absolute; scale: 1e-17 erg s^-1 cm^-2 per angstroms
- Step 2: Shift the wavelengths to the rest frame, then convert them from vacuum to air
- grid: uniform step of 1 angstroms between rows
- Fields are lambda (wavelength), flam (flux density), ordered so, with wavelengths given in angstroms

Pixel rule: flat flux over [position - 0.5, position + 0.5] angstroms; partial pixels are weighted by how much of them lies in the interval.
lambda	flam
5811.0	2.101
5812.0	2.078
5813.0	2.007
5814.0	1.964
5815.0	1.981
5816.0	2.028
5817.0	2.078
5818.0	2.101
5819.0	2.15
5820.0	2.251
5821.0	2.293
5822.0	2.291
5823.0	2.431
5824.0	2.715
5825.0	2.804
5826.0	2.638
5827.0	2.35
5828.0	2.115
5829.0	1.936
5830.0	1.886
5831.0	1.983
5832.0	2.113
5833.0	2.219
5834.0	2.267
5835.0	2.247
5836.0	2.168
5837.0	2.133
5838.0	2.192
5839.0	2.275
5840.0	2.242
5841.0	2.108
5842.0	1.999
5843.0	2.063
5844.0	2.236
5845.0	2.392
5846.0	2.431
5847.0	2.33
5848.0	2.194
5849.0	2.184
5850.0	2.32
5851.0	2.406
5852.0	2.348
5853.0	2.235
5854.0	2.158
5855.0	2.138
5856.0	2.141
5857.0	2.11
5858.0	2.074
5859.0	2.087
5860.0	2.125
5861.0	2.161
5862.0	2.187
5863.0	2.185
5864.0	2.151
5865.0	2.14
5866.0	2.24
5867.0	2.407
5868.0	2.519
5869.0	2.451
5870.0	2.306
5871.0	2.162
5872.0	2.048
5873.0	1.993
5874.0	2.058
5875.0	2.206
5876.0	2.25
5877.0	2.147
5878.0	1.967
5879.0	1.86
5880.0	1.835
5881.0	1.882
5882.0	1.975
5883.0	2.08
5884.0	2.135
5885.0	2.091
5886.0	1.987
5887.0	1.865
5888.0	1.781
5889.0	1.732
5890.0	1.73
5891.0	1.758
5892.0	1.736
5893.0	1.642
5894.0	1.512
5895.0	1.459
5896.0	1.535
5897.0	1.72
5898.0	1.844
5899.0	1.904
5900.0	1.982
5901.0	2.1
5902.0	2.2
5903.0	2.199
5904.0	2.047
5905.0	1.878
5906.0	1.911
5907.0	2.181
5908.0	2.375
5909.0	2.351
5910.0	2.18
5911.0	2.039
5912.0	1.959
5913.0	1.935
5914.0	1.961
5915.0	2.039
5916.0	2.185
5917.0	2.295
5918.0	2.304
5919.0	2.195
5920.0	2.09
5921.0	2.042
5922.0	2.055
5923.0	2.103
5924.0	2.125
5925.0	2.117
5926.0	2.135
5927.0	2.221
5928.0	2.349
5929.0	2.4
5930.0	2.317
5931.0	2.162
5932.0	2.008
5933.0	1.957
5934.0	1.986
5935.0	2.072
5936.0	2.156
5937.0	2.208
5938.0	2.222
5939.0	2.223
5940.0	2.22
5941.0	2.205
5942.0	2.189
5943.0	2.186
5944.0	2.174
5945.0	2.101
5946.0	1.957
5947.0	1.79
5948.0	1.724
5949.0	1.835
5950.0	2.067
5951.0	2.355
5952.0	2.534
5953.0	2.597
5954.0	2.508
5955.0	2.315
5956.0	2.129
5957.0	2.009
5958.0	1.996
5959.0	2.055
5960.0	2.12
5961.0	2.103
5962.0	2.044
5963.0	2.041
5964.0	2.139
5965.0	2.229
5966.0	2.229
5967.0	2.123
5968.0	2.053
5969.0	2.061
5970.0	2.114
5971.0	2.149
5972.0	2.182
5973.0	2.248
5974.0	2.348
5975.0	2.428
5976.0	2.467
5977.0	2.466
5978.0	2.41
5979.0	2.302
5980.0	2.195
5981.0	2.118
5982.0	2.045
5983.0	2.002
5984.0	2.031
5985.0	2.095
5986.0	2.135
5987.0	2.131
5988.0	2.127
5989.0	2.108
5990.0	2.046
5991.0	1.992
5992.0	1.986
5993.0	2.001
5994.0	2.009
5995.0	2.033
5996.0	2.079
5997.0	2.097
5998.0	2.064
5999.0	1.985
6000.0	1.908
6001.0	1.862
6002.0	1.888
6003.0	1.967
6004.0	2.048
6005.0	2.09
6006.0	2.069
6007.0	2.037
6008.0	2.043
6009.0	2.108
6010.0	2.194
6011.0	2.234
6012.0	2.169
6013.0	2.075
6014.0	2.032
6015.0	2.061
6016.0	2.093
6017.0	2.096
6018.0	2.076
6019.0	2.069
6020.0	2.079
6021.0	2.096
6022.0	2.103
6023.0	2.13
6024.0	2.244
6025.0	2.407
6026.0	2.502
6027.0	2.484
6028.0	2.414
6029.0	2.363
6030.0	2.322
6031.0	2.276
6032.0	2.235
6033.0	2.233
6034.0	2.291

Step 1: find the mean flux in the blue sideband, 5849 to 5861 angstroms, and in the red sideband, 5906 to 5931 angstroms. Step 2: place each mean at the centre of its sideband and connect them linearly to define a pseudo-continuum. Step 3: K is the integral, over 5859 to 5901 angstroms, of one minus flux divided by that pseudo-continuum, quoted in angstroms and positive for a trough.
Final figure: 3.5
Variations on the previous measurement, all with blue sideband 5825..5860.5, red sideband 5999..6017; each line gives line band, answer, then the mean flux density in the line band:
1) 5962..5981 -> -1.3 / 2.22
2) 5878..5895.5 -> 2.7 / 1.83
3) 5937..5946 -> -0.3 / 2.18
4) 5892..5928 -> 2.0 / 2.02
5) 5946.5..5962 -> -0.3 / 2.14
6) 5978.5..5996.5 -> -0.1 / 2.08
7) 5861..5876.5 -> -0.3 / 2.22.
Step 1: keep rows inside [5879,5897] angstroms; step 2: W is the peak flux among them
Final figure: 2.135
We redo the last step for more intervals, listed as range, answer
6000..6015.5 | 2.234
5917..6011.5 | 2.597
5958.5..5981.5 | 2.467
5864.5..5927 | 2.519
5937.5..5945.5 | 2.223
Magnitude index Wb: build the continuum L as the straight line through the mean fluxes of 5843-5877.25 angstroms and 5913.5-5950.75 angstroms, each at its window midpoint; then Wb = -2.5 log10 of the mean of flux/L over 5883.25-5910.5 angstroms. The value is 0.13 mag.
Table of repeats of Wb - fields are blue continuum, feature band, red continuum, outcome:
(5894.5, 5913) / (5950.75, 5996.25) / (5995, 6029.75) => -0.049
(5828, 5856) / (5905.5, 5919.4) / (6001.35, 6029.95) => 0.019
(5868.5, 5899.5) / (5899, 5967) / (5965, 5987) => -0.033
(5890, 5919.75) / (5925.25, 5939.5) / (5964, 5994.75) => -0.066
